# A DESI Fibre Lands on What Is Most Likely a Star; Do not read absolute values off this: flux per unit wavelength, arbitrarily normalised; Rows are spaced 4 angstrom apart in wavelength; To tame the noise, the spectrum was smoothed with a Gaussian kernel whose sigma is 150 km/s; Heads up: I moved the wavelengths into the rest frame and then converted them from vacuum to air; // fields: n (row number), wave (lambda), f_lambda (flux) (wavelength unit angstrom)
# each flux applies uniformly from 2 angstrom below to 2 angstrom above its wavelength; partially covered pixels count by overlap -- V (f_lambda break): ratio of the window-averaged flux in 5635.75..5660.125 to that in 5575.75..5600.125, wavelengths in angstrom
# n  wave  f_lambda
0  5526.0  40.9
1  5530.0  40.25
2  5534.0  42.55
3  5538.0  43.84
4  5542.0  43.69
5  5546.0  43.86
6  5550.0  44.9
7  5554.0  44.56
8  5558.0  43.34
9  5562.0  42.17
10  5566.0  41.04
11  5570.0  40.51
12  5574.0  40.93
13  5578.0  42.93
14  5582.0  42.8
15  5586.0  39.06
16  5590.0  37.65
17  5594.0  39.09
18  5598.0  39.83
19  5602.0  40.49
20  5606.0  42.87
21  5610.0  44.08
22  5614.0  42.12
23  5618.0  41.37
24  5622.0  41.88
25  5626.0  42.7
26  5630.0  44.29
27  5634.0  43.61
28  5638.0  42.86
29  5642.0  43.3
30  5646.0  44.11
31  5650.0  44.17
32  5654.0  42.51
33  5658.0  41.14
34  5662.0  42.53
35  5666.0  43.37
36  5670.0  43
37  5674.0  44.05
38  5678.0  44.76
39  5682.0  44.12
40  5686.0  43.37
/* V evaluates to 1.1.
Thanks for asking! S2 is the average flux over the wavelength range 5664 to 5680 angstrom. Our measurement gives 43.8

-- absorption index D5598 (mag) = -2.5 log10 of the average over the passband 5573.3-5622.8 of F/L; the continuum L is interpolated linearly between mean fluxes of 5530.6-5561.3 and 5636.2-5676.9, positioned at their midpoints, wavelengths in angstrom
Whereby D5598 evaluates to 0.06 mag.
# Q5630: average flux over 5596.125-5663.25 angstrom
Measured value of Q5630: 42.6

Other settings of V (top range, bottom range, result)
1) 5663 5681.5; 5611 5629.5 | 1.03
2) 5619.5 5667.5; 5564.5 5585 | 1.04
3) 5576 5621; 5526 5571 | 0.96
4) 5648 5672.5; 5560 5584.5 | 1.03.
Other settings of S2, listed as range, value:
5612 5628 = 42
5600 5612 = 42.5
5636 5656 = 43.4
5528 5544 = 42.6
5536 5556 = 44.2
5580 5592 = 39.8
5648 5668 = 42.7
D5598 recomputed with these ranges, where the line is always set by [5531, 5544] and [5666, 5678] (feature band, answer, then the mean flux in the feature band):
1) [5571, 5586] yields 0.04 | 41.7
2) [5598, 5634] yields 0.03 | 42.4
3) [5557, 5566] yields 0.02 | 42.3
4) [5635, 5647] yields 0.00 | 43.4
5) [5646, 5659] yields 0.02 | 43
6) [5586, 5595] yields 0.13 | 38.4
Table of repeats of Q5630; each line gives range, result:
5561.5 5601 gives 40.5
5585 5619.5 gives 40.8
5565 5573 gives 40.8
